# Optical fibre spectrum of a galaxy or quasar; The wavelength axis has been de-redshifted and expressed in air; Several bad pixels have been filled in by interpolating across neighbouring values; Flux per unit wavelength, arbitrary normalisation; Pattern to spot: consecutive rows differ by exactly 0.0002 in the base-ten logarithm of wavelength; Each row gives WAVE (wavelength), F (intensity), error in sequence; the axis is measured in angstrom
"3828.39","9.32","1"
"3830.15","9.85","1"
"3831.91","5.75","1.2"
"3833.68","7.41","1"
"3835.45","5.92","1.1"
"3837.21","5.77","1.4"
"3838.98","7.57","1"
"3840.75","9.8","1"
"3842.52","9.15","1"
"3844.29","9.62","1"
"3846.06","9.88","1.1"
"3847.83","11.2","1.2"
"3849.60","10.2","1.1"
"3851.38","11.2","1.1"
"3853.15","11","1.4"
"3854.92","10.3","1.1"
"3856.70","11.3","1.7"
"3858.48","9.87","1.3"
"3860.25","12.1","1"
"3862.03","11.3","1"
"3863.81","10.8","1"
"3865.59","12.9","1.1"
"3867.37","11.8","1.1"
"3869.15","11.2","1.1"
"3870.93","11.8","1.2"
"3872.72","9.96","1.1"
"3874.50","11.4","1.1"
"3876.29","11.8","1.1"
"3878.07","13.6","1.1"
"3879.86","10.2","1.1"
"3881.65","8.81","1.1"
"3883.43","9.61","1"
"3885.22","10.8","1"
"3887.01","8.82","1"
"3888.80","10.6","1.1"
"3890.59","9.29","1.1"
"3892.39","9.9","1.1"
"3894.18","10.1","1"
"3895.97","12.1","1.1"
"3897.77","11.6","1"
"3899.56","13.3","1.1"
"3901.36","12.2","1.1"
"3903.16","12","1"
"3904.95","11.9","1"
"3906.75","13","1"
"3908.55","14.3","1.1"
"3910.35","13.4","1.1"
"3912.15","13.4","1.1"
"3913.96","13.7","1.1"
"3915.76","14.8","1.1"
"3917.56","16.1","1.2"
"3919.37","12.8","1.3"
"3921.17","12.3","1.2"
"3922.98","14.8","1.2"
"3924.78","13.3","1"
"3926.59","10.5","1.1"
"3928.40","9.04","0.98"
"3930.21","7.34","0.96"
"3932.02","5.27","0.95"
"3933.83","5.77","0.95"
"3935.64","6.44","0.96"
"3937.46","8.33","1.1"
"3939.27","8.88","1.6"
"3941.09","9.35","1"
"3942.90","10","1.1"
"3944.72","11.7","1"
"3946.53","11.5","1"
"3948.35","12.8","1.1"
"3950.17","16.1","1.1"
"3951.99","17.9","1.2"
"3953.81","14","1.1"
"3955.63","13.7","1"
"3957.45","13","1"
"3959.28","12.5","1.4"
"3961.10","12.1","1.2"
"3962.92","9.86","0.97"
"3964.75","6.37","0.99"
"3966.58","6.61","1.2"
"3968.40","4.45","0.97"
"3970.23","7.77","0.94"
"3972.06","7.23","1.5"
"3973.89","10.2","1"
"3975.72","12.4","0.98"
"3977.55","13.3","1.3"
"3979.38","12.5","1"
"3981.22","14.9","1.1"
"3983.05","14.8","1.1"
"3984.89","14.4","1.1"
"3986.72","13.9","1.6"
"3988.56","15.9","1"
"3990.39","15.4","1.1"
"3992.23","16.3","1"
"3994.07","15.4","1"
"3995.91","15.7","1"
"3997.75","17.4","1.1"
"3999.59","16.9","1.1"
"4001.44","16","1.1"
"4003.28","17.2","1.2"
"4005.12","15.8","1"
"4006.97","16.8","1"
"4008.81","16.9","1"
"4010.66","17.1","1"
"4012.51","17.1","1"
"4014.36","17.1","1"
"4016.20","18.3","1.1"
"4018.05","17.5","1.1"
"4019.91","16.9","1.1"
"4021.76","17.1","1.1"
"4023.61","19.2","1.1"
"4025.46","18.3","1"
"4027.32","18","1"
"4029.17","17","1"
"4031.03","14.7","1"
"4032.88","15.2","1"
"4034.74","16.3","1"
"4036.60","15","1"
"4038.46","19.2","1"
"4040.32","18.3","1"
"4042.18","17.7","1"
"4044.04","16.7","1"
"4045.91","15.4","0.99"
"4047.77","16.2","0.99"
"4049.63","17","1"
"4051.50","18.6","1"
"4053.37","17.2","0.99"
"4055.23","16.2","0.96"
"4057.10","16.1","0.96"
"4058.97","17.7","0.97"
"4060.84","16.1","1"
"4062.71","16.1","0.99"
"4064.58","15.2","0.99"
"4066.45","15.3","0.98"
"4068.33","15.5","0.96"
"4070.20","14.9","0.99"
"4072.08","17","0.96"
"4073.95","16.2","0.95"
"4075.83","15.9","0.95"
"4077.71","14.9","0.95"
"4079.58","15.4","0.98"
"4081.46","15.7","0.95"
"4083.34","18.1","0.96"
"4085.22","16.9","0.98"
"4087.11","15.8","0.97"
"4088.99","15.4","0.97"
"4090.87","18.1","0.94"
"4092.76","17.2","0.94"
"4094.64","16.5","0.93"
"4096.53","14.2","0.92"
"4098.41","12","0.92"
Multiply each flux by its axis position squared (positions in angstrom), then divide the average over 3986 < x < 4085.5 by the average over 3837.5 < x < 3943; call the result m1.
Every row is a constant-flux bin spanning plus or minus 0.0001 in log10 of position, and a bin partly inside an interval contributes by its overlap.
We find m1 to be 1.6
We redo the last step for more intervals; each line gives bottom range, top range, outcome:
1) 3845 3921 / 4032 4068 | 1.56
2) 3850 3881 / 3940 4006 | 1.21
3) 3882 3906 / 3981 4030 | 1.61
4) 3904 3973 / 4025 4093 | 1.58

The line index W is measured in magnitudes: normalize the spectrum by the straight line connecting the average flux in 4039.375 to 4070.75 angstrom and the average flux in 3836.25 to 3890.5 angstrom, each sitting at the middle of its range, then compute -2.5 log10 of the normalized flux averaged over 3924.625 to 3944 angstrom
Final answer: 0.45 mag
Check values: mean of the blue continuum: 10.5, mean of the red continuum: 16.5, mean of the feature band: 8.41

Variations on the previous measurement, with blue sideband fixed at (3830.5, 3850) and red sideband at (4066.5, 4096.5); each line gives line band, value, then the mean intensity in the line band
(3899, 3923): -0.246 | 13.4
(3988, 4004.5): -0.209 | 16.2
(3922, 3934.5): 0.175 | 9.51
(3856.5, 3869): -0.247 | 11.4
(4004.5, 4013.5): -0.210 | 16.8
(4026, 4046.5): -0.141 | 16.7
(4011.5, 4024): -0.237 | 17.5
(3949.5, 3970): 0.077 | 11.3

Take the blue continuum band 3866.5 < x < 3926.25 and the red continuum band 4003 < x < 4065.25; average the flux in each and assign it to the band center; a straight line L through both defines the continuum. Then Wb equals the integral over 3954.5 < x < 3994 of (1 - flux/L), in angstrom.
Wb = 7.8 angstrom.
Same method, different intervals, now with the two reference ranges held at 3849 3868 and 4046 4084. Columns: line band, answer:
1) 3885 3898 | 1.8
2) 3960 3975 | 6.1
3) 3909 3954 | 4.8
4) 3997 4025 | -4.2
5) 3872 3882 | 0.5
